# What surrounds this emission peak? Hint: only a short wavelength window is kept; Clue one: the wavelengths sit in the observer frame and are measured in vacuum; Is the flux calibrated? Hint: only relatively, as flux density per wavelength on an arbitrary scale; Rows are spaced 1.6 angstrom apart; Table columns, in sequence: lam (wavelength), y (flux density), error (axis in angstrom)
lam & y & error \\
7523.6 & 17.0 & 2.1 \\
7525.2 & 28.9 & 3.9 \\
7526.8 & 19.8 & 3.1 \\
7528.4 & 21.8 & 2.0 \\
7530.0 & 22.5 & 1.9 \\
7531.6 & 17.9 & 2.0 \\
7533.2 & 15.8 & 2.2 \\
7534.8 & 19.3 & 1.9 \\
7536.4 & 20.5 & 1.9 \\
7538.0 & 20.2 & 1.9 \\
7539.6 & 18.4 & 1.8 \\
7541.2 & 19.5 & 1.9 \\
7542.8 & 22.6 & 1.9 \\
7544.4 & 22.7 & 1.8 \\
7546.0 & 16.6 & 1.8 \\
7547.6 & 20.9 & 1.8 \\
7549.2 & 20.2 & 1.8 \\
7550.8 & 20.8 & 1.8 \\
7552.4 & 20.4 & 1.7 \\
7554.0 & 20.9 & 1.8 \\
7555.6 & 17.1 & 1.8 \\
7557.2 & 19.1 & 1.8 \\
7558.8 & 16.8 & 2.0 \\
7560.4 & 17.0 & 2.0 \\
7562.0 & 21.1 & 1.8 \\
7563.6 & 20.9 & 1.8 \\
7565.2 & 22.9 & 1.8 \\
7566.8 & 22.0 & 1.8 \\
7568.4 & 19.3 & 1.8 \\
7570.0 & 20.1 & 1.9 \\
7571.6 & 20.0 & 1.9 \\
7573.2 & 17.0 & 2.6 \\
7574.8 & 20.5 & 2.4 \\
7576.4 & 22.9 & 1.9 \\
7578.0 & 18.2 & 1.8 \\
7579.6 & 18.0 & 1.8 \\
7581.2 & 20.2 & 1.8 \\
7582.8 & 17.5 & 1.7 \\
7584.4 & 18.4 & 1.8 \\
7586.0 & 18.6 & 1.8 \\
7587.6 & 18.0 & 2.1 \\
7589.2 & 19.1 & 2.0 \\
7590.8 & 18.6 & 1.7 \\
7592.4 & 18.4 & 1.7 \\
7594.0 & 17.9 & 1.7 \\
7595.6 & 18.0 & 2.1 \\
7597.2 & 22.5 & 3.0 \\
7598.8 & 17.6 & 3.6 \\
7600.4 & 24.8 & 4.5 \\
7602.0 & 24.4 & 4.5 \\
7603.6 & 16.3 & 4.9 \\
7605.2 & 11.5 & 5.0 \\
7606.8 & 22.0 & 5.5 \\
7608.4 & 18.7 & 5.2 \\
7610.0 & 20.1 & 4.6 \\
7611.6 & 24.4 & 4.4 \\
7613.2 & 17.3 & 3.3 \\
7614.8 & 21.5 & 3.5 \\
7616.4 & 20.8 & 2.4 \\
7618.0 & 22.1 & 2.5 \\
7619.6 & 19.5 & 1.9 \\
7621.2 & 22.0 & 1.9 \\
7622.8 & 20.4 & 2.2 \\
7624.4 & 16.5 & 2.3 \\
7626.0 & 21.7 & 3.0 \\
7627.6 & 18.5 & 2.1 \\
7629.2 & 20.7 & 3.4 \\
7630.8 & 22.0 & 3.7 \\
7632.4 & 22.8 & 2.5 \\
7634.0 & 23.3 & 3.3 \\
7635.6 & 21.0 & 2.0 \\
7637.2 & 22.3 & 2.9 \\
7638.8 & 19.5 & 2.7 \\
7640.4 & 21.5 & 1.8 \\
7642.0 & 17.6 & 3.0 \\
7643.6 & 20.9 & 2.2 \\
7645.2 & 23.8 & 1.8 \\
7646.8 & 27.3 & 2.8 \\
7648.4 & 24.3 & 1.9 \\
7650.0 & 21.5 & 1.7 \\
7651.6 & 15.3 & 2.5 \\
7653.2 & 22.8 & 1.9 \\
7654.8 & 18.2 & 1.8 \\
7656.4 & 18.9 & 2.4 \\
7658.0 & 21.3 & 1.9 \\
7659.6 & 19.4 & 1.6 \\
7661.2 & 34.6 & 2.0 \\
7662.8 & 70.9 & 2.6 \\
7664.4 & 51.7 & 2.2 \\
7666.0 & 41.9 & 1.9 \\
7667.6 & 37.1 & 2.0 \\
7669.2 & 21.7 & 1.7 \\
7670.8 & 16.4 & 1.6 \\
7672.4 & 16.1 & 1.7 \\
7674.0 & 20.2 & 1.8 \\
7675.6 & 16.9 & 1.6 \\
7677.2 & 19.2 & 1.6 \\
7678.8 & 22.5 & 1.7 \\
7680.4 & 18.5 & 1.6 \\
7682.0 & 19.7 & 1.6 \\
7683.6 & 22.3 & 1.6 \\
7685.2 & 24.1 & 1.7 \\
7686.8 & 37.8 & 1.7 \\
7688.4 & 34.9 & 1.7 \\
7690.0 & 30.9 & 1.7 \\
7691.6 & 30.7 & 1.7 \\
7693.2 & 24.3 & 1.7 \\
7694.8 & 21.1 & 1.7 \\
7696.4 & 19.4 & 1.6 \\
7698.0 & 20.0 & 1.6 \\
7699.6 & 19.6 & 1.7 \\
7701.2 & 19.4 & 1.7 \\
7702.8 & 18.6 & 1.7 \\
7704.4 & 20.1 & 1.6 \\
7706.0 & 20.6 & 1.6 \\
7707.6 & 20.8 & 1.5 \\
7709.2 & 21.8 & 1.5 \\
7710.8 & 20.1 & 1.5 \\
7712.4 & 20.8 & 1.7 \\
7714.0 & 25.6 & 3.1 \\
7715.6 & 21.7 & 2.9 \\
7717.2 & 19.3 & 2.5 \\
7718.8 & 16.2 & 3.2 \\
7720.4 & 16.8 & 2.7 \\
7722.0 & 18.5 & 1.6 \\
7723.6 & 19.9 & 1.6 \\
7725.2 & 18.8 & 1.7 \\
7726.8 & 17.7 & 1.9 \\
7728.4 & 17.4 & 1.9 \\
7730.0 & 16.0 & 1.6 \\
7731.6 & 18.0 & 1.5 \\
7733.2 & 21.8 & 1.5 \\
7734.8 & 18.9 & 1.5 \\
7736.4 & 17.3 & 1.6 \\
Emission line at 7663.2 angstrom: Halpha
